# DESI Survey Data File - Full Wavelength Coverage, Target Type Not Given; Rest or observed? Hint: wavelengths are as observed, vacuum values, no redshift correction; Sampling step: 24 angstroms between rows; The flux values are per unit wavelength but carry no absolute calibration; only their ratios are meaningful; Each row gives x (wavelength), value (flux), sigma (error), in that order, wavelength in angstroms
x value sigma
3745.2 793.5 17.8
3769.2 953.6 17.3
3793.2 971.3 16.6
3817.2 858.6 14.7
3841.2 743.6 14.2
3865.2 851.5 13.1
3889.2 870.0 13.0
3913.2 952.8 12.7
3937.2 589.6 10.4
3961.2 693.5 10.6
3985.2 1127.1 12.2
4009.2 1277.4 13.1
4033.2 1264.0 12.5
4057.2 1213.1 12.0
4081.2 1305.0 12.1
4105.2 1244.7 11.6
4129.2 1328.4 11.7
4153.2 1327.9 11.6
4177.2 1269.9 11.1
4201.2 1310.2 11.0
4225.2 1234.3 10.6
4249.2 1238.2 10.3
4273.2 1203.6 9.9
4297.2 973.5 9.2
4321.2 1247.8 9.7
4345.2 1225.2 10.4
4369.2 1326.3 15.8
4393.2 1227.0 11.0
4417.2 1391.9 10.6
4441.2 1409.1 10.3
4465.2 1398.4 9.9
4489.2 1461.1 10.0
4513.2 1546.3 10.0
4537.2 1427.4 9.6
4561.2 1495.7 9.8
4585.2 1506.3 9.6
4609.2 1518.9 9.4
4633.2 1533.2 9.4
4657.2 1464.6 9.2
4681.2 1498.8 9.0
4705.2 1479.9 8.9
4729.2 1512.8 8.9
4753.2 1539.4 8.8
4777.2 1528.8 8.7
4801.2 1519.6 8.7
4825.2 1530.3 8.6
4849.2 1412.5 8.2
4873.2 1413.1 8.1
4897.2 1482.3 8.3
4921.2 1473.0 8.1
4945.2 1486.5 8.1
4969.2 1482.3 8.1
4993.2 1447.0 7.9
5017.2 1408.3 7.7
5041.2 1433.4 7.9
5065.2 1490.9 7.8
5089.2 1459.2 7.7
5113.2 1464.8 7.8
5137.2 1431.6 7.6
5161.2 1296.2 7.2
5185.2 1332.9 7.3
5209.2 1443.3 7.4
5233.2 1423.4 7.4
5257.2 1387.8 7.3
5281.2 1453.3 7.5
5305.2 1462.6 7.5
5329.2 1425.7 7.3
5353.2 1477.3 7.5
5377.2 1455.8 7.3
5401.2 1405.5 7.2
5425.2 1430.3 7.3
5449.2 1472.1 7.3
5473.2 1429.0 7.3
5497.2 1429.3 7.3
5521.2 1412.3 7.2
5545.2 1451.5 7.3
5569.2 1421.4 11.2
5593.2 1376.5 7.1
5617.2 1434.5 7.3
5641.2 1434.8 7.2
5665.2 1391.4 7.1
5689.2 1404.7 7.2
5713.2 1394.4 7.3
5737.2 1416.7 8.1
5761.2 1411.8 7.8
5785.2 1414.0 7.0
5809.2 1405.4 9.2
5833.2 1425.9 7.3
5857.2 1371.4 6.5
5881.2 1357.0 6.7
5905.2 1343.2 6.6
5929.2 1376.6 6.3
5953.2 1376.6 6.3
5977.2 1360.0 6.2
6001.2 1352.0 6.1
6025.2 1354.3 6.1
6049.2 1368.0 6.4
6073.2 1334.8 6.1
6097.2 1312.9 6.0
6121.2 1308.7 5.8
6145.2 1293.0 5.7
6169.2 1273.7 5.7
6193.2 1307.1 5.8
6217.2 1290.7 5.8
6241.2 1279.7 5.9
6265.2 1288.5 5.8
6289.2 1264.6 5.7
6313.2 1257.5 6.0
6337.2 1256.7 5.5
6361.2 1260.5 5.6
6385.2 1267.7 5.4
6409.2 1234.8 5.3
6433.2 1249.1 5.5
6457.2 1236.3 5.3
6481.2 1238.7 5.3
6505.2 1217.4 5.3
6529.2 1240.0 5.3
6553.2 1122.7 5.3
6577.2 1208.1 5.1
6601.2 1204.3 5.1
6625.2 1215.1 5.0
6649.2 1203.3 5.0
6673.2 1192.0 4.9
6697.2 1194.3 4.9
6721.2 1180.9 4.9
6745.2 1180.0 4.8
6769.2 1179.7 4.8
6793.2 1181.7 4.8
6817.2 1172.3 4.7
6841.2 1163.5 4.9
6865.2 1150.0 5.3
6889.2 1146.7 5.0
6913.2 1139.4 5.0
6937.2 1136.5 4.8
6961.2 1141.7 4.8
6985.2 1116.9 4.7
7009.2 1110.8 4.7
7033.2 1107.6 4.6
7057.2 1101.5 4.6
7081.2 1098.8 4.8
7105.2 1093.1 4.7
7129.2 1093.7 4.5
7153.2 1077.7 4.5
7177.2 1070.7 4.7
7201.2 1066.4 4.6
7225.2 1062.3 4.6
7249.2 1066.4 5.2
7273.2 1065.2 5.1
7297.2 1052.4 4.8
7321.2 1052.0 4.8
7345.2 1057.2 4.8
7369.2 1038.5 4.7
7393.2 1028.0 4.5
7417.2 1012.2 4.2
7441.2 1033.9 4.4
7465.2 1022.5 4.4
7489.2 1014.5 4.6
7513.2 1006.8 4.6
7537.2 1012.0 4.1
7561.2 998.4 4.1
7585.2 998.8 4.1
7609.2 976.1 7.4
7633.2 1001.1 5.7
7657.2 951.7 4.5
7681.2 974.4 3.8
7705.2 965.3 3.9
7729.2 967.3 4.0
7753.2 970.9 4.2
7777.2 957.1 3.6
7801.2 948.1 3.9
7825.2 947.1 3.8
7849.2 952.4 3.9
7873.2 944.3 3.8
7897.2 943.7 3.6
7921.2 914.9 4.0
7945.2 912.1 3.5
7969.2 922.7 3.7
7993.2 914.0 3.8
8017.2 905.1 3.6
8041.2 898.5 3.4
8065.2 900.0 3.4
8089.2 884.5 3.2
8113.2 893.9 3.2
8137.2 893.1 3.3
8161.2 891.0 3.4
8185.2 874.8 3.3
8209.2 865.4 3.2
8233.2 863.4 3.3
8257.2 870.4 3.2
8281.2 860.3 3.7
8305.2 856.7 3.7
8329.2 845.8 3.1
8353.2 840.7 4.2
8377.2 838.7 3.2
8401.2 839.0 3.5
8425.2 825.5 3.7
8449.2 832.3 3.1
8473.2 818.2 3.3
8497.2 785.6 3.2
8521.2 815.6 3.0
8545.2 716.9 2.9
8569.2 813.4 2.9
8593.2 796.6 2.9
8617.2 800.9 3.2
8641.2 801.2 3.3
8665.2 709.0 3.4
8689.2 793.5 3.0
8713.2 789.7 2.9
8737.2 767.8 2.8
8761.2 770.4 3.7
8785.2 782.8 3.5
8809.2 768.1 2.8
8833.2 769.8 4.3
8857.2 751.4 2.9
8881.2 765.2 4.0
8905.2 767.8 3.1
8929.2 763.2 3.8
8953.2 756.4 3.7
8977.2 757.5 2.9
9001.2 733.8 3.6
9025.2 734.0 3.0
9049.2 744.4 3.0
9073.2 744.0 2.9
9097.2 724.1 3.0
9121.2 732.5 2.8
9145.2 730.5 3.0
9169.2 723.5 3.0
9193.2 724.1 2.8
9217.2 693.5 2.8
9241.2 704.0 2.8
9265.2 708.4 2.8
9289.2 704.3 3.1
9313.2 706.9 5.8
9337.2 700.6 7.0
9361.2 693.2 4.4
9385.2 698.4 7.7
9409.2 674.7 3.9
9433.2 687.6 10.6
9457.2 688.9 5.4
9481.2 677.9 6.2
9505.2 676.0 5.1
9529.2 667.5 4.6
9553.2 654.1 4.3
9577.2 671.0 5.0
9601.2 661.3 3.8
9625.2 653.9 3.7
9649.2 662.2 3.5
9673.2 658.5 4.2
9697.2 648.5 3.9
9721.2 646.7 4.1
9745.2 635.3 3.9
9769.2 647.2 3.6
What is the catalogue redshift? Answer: 0.000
